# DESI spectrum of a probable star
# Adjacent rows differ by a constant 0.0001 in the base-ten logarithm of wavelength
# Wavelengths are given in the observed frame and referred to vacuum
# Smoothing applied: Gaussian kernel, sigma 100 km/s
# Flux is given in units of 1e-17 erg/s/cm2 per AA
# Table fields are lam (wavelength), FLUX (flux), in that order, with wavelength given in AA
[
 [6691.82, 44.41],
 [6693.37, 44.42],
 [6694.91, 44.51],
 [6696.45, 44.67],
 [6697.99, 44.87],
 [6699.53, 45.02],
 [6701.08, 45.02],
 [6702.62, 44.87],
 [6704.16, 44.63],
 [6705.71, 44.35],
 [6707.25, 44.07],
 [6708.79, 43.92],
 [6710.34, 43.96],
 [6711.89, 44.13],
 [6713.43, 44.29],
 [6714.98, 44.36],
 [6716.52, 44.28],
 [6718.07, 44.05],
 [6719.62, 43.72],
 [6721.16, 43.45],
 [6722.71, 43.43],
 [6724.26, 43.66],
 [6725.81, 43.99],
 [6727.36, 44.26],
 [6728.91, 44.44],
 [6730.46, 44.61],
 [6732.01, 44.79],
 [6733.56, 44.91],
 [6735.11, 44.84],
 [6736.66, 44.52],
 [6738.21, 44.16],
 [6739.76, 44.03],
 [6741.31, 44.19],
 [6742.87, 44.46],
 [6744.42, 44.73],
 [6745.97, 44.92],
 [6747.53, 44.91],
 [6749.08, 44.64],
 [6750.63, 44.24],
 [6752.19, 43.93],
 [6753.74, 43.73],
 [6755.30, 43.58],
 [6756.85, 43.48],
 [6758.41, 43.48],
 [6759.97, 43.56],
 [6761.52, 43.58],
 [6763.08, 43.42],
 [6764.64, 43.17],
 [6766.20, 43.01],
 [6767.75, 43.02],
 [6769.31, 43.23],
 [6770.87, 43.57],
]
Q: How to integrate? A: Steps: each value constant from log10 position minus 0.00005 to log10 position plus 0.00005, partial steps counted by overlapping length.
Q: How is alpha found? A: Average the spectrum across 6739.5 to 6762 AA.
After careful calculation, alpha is 44.1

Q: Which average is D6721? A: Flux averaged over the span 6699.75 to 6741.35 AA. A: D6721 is 44.3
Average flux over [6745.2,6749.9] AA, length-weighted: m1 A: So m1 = 44.8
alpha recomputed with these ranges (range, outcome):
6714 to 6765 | 44.1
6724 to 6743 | 44.4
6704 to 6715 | 44.2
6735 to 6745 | 44.4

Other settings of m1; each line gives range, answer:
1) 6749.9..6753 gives 44.1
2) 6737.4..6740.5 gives 44.1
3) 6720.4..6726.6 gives 43.6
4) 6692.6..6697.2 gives 44.6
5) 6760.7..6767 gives 43.3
